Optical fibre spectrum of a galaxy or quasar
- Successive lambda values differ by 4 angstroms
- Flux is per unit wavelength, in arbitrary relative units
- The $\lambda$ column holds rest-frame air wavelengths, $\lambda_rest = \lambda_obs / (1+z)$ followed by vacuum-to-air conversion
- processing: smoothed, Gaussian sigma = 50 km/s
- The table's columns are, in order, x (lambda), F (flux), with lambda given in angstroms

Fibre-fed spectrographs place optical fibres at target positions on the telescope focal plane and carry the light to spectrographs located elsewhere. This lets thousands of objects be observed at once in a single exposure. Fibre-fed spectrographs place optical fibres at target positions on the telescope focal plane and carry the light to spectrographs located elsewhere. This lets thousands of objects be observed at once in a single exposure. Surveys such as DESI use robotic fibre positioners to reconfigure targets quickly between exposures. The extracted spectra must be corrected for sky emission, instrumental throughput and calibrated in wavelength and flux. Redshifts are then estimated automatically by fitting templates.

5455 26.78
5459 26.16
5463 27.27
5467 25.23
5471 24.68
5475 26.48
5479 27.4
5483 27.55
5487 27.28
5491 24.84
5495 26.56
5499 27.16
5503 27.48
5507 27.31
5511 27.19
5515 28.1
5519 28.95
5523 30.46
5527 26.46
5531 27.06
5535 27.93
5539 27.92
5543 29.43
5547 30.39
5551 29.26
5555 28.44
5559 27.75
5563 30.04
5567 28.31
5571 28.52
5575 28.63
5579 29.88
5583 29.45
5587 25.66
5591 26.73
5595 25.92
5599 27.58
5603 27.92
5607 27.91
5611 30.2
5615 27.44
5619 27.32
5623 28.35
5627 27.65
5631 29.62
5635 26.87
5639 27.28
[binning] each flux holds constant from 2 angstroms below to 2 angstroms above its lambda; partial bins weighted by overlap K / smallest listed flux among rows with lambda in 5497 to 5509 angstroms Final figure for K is 27.16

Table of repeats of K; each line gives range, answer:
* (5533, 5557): 27.92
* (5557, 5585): 27.75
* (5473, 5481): 26.48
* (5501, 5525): 27.19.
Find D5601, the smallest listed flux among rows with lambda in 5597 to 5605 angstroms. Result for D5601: 27.58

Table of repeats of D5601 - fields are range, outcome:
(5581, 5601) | 25.66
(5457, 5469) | 25.23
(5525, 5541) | 26.46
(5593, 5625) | 25.92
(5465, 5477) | 24.68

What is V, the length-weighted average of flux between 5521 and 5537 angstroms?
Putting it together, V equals 28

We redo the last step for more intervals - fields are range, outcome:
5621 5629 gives 28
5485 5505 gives 26.7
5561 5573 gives 29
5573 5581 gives 29.3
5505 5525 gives 28.4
